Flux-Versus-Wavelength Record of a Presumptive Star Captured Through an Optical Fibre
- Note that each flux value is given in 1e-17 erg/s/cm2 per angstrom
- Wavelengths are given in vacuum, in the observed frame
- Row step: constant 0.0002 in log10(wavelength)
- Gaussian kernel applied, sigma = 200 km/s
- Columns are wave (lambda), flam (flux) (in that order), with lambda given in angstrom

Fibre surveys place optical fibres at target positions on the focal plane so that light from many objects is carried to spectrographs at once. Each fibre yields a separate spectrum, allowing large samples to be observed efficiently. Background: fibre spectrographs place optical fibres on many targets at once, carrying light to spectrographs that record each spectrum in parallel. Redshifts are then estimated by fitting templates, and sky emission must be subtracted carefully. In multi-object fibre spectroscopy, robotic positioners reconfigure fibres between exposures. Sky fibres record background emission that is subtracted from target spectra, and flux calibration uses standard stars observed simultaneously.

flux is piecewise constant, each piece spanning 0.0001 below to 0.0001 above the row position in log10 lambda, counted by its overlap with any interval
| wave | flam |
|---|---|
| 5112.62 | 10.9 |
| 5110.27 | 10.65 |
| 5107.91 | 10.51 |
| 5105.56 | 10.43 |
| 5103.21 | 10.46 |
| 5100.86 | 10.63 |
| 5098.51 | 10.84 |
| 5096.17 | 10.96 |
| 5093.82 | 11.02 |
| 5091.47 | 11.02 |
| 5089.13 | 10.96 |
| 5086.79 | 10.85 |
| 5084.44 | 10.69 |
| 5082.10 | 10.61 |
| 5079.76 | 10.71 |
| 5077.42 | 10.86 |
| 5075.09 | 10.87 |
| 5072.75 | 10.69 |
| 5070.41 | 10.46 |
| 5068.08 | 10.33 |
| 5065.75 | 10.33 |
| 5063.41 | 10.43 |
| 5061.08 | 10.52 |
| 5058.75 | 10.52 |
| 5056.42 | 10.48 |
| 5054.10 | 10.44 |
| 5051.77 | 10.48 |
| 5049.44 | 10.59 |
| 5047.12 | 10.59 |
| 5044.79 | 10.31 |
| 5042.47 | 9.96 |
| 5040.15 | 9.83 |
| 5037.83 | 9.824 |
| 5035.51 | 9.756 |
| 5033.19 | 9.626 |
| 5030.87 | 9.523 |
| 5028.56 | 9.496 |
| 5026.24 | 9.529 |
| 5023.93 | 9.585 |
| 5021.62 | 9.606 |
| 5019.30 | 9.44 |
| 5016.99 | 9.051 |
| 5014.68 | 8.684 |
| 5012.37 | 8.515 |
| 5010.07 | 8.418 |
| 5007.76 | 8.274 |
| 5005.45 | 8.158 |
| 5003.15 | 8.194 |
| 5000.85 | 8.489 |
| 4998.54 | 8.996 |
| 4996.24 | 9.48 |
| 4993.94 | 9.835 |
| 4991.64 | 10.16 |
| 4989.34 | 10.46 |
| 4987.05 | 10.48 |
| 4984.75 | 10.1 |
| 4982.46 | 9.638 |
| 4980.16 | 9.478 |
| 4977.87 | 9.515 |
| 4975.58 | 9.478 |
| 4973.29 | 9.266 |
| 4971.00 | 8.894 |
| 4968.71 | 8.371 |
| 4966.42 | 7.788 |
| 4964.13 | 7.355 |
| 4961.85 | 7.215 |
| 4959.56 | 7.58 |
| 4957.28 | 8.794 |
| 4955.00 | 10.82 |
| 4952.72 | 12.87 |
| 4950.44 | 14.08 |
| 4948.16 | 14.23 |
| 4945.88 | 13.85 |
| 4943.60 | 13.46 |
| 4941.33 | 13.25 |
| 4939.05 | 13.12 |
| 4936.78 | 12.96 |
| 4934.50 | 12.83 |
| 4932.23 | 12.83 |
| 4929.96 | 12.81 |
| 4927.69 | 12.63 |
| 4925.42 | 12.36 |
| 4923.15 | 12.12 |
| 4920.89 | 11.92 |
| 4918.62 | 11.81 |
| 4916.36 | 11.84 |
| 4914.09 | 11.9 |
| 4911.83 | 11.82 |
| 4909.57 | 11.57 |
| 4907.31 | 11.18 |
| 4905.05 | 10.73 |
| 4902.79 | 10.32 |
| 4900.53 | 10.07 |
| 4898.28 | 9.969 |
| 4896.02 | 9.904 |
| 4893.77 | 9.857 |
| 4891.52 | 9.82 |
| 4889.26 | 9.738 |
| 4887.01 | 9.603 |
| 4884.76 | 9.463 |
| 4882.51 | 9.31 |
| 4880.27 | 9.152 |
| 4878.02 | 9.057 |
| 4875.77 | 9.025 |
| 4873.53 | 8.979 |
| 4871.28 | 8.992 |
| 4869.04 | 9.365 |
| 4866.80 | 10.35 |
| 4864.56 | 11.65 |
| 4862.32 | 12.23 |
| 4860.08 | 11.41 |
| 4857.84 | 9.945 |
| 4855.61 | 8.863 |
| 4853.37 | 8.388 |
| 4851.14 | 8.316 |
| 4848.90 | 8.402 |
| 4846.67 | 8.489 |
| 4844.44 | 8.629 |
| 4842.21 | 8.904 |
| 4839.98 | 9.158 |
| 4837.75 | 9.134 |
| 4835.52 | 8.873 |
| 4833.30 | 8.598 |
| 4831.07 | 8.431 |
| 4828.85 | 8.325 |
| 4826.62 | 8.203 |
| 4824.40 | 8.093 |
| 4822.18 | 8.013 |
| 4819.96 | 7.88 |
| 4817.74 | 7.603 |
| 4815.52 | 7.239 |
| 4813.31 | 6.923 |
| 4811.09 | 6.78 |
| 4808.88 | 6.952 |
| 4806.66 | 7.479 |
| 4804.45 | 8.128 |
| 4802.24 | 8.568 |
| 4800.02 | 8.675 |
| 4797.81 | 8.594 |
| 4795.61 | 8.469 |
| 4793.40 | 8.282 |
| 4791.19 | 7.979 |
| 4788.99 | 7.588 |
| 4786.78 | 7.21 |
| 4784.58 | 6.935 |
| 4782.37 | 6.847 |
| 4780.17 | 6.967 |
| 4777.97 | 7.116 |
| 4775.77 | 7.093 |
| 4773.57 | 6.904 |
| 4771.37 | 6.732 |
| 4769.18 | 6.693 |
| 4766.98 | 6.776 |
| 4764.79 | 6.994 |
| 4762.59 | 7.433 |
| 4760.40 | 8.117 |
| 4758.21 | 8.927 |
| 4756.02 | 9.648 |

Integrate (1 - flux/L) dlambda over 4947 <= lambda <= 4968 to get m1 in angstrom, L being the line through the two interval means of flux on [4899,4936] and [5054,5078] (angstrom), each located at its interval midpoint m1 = 2.6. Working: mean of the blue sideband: 11.8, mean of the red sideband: 10.5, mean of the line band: 10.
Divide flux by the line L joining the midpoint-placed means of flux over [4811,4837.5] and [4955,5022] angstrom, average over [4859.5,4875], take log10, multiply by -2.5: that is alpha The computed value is -0.247 mag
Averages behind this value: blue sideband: 8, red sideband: 8.98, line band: 10.4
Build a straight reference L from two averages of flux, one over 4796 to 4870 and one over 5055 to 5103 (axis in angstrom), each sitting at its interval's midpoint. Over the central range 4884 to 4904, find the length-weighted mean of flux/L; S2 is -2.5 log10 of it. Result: -0.08 mag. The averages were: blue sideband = 8.69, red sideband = 10.7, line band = 9.87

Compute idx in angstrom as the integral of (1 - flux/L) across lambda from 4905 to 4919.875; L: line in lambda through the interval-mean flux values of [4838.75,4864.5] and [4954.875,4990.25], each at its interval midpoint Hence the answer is -3.8 angstrom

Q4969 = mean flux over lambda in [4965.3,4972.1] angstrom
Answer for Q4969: 8.35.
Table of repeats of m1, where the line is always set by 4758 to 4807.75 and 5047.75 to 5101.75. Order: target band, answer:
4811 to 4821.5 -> 0.7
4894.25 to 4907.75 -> -2.3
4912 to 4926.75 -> -4.9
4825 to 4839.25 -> -0.9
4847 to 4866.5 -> -3.5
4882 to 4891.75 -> -1.0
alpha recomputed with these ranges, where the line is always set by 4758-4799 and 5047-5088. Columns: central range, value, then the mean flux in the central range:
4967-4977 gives 0.070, 8.95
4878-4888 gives -0.094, 9.35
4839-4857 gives -0.061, 8.66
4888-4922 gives -0.223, 10.8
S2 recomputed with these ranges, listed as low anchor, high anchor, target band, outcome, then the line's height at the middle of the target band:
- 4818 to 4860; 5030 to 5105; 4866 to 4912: -0.10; 9.04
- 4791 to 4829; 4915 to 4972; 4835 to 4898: -0.01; 9.39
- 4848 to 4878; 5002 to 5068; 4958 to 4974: 0.20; 9.67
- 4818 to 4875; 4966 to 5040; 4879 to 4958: -0.25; 9.17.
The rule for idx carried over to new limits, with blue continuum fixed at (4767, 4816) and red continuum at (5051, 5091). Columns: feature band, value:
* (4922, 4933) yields -4.3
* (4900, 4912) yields -3.0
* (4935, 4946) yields -5.0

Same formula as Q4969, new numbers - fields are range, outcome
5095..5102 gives 10.8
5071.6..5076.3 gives 10.8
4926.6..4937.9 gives 12.8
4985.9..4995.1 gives 10.2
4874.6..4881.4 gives 9.09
